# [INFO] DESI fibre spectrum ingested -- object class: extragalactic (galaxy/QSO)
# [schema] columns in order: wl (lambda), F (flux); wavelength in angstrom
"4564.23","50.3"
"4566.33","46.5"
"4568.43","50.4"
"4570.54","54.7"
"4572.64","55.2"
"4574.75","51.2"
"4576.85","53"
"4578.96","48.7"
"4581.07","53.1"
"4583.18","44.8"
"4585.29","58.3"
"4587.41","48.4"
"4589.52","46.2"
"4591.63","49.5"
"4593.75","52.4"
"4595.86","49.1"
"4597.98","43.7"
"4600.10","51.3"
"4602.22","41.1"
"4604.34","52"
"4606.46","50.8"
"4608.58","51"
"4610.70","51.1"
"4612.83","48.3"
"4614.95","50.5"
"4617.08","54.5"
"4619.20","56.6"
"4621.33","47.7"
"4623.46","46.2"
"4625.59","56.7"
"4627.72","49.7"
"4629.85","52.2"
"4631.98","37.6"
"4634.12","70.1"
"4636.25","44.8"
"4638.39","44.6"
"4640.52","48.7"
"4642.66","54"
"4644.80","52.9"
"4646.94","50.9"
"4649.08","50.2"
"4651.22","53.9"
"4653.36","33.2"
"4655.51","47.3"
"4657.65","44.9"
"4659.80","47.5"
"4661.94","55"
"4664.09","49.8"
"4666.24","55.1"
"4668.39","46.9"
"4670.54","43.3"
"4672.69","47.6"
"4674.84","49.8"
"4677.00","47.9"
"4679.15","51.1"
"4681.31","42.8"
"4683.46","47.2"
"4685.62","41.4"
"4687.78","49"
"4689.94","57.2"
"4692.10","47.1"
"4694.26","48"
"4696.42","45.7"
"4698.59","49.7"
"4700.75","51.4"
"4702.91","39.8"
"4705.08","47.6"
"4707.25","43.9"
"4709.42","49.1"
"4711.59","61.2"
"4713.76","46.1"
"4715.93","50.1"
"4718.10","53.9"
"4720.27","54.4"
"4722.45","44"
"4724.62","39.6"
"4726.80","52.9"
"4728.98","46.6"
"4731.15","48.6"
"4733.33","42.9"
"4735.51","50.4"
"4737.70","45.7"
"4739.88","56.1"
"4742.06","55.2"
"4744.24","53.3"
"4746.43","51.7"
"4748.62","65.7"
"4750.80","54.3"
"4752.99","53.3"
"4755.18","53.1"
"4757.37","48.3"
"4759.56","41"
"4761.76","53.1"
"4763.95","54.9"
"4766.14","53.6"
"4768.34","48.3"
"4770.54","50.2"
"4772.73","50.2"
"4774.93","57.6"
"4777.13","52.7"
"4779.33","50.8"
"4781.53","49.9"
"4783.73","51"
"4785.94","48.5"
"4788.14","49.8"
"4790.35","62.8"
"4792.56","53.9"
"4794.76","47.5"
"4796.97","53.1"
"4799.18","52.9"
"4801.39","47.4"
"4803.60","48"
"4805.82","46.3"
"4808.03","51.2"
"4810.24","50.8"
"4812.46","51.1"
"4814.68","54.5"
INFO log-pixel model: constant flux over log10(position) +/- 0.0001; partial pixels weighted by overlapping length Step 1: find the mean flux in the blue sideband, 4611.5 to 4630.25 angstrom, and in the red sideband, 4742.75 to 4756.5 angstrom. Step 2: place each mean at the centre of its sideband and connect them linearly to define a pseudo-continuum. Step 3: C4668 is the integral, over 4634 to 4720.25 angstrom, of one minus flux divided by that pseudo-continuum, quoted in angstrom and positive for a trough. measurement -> 6.7 angstrom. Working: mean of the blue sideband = 51.3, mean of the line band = 48.9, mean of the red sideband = 55.1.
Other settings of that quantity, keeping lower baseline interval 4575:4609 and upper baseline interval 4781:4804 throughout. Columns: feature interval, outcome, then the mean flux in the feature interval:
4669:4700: 1.7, 47.7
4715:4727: 0.5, 48.9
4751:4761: 0.3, 49.5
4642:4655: 0.3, 48.9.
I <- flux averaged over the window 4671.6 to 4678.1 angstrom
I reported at 48.4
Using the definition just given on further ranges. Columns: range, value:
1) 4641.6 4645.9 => 53.4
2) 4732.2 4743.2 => 50.1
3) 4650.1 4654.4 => 43.7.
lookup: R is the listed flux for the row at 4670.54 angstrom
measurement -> 43.3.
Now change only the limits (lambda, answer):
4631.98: 37.6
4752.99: 53.3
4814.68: 54.5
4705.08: 47.6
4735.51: 50.4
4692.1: 47.1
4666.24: 55.1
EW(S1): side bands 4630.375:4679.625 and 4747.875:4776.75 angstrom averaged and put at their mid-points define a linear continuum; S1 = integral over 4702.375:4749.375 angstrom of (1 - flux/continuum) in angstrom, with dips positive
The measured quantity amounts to 1.2 angstrom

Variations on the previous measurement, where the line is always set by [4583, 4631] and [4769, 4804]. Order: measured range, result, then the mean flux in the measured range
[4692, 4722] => 1.1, 49.1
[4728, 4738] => 0.8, 46.9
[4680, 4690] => 0.8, 46.6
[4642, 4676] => 1.2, 48.8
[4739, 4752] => -1.2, 56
